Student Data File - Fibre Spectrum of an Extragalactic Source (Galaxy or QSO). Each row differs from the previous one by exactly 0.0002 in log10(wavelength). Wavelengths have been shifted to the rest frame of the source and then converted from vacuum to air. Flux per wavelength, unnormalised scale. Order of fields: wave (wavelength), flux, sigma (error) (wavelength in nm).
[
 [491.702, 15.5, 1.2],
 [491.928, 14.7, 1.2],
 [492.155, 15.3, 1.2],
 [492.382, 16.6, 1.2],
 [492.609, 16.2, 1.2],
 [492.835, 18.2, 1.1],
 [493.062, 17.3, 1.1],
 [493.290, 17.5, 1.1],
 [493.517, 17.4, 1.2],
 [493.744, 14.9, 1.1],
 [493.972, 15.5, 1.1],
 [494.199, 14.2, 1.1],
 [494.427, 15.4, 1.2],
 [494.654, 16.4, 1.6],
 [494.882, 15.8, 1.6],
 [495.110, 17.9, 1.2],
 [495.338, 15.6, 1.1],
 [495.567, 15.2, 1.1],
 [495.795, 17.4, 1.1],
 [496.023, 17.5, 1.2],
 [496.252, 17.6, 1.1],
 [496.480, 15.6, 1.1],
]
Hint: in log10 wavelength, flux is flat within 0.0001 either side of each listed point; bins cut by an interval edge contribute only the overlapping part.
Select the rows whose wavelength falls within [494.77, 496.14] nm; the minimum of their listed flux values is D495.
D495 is 15.2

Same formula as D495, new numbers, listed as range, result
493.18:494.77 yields 14.2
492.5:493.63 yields 16.2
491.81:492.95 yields 14.7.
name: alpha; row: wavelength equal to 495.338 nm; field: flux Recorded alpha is 15.6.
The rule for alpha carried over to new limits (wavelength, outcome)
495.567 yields 15.2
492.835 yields 18.2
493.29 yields 17.5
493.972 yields 15.5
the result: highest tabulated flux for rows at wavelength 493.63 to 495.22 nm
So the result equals 17.9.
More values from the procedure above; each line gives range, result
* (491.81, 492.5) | 16.6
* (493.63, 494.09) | 15.5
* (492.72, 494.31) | 18.2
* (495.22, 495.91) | 17.4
